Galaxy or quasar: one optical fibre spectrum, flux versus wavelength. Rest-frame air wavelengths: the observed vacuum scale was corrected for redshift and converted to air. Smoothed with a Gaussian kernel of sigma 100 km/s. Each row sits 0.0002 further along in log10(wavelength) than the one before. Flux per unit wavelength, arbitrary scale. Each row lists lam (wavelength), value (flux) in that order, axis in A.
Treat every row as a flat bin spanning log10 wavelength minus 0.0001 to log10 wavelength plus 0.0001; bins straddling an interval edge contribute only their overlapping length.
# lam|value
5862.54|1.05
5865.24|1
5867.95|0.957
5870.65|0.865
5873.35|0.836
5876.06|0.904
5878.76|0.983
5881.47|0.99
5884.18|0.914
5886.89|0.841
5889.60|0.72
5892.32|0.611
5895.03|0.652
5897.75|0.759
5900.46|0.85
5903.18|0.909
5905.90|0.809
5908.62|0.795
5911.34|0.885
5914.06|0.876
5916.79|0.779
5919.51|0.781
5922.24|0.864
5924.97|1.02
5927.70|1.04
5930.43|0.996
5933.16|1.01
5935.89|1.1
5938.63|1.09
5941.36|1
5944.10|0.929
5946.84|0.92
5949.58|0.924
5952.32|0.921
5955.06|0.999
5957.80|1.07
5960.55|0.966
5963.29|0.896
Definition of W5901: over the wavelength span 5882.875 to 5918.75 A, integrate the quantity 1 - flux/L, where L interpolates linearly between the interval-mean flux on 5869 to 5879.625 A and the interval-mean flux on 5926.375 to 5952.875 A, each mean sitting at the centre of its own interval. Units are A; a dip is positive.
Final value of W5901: 5.2 A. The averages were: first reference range 0.896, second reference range 0.995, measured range 0.8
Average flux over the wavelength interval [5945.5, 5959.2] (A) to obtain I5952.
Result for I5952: 0.967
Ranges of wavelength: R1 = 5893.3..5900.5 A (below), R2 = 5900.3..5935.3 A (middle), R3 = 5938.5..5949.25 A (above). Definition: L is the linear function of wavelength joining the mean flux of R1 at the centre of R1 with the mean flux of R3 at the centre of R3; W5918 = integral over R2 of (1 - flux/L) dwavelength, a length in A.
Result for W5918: -2.7 A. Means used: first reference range 0.729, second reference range 0.967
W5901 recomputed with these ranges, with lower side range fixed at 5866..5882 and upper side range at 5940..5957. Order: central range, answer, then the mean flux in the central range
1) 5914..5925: 1.1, 0.843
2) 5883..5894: 1.9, 0.766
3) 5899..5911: 1.2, 0.844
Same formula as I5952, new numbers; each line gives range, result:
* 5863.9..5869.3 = 0.977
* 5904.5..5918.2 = 0.829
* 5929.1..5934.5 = 1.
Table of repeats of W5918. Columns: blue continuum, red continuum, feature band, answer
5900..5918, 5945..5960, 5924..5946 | -2.5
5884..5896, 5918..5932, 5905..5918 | 0.4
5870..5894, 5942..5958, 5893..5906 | 1.4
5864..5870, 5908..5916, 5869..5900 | 3.2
